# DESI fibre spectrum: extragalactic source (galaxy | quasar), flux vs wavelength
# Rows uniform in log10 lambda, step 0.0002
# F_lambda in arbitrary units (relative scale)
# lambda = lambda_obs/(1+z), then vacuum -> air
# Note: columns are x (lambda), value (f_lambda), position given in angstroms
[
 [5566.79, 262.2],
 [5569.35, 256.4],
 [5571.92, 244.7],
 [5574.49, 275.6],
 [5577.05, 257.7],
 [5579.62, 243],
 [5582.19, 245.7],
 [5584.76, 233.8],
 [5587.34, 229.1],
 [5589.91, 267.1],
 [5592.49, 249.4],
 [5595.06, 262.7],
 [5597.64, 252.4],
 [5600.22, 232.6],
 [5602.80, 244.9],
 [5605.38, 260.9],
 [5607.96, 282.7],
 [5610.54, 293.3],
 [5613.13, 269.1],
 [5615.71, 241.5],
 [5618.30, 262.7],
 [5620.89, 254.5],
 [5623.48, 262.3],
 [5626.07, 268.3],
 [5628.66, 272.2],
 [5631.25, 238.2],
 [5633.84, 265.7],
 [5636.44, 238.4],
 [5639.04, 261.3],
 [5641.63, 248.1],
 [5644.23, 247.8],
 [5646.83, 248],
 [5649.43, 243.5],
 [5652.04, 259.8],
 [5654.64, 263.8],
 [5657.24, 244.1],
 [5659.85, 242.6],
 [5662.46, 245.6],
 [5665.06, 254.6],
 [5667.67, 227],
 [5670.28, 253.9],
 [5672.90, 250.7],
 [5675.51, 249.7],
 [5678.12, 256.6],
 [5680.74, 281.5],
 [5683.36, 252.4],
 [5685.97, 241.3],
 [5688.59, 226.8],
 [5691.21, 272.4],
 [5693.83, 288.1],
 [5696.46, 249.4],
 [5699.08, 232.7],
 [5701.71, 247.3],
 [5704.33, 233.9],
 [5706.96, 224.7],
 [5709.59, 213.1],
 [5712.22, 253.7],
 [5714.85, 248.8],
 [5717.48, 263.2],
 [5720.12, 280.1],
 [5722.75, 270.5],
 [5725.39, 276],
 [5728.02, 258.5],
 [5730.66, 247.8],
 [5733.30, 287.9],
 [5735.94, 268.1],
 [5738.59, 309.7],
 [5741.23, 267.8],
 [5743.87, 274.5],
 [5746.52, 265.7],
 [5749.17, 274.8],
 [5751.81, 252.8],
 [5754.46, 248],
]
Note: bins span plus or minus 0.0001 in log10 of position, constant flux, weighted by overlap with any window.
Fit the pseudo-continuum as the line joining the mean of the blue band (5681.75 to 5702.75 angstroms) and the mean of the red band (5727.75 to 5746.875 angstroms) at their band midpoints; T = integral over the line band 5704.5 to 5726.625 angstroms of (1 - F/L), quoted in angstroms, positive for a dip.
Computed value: 0.9 angstroms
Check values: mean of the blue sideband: 252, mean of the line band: 253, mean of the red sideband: 274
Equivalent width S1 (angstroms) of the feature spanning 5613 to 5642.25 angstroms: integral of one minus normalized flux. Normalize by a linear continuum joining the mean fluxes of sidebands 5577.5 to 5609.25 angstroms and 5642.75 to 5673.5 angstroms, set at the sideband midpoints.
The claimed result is -0.8 angstroms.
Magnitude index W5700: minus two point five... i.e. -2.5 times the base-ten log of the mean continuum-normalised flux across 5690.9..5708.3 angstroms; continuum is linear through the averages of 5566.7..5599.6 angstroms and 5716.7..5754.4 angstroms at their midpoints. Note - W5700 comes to 0.07 mag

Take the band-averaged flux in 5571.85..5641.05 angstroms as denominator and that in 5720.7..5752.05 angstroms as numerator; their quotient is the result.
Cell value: 1.1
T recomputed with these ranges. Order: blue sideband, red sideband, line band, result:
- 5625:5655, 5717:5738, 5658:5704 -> 1.93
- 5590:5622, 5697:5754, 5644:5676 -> 1.32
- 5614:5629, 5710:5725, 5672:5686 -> 0.20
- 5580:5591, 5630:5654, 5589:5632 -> -2.33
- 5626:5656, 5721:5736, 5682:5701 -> 0.77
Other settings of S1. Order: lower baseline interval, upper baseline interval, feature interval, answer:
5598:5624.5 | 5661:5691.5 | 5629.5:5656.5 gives 0.39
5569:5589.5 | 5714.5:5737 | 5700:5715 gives 1.66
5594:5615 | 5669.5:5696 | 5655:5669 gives 0.77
